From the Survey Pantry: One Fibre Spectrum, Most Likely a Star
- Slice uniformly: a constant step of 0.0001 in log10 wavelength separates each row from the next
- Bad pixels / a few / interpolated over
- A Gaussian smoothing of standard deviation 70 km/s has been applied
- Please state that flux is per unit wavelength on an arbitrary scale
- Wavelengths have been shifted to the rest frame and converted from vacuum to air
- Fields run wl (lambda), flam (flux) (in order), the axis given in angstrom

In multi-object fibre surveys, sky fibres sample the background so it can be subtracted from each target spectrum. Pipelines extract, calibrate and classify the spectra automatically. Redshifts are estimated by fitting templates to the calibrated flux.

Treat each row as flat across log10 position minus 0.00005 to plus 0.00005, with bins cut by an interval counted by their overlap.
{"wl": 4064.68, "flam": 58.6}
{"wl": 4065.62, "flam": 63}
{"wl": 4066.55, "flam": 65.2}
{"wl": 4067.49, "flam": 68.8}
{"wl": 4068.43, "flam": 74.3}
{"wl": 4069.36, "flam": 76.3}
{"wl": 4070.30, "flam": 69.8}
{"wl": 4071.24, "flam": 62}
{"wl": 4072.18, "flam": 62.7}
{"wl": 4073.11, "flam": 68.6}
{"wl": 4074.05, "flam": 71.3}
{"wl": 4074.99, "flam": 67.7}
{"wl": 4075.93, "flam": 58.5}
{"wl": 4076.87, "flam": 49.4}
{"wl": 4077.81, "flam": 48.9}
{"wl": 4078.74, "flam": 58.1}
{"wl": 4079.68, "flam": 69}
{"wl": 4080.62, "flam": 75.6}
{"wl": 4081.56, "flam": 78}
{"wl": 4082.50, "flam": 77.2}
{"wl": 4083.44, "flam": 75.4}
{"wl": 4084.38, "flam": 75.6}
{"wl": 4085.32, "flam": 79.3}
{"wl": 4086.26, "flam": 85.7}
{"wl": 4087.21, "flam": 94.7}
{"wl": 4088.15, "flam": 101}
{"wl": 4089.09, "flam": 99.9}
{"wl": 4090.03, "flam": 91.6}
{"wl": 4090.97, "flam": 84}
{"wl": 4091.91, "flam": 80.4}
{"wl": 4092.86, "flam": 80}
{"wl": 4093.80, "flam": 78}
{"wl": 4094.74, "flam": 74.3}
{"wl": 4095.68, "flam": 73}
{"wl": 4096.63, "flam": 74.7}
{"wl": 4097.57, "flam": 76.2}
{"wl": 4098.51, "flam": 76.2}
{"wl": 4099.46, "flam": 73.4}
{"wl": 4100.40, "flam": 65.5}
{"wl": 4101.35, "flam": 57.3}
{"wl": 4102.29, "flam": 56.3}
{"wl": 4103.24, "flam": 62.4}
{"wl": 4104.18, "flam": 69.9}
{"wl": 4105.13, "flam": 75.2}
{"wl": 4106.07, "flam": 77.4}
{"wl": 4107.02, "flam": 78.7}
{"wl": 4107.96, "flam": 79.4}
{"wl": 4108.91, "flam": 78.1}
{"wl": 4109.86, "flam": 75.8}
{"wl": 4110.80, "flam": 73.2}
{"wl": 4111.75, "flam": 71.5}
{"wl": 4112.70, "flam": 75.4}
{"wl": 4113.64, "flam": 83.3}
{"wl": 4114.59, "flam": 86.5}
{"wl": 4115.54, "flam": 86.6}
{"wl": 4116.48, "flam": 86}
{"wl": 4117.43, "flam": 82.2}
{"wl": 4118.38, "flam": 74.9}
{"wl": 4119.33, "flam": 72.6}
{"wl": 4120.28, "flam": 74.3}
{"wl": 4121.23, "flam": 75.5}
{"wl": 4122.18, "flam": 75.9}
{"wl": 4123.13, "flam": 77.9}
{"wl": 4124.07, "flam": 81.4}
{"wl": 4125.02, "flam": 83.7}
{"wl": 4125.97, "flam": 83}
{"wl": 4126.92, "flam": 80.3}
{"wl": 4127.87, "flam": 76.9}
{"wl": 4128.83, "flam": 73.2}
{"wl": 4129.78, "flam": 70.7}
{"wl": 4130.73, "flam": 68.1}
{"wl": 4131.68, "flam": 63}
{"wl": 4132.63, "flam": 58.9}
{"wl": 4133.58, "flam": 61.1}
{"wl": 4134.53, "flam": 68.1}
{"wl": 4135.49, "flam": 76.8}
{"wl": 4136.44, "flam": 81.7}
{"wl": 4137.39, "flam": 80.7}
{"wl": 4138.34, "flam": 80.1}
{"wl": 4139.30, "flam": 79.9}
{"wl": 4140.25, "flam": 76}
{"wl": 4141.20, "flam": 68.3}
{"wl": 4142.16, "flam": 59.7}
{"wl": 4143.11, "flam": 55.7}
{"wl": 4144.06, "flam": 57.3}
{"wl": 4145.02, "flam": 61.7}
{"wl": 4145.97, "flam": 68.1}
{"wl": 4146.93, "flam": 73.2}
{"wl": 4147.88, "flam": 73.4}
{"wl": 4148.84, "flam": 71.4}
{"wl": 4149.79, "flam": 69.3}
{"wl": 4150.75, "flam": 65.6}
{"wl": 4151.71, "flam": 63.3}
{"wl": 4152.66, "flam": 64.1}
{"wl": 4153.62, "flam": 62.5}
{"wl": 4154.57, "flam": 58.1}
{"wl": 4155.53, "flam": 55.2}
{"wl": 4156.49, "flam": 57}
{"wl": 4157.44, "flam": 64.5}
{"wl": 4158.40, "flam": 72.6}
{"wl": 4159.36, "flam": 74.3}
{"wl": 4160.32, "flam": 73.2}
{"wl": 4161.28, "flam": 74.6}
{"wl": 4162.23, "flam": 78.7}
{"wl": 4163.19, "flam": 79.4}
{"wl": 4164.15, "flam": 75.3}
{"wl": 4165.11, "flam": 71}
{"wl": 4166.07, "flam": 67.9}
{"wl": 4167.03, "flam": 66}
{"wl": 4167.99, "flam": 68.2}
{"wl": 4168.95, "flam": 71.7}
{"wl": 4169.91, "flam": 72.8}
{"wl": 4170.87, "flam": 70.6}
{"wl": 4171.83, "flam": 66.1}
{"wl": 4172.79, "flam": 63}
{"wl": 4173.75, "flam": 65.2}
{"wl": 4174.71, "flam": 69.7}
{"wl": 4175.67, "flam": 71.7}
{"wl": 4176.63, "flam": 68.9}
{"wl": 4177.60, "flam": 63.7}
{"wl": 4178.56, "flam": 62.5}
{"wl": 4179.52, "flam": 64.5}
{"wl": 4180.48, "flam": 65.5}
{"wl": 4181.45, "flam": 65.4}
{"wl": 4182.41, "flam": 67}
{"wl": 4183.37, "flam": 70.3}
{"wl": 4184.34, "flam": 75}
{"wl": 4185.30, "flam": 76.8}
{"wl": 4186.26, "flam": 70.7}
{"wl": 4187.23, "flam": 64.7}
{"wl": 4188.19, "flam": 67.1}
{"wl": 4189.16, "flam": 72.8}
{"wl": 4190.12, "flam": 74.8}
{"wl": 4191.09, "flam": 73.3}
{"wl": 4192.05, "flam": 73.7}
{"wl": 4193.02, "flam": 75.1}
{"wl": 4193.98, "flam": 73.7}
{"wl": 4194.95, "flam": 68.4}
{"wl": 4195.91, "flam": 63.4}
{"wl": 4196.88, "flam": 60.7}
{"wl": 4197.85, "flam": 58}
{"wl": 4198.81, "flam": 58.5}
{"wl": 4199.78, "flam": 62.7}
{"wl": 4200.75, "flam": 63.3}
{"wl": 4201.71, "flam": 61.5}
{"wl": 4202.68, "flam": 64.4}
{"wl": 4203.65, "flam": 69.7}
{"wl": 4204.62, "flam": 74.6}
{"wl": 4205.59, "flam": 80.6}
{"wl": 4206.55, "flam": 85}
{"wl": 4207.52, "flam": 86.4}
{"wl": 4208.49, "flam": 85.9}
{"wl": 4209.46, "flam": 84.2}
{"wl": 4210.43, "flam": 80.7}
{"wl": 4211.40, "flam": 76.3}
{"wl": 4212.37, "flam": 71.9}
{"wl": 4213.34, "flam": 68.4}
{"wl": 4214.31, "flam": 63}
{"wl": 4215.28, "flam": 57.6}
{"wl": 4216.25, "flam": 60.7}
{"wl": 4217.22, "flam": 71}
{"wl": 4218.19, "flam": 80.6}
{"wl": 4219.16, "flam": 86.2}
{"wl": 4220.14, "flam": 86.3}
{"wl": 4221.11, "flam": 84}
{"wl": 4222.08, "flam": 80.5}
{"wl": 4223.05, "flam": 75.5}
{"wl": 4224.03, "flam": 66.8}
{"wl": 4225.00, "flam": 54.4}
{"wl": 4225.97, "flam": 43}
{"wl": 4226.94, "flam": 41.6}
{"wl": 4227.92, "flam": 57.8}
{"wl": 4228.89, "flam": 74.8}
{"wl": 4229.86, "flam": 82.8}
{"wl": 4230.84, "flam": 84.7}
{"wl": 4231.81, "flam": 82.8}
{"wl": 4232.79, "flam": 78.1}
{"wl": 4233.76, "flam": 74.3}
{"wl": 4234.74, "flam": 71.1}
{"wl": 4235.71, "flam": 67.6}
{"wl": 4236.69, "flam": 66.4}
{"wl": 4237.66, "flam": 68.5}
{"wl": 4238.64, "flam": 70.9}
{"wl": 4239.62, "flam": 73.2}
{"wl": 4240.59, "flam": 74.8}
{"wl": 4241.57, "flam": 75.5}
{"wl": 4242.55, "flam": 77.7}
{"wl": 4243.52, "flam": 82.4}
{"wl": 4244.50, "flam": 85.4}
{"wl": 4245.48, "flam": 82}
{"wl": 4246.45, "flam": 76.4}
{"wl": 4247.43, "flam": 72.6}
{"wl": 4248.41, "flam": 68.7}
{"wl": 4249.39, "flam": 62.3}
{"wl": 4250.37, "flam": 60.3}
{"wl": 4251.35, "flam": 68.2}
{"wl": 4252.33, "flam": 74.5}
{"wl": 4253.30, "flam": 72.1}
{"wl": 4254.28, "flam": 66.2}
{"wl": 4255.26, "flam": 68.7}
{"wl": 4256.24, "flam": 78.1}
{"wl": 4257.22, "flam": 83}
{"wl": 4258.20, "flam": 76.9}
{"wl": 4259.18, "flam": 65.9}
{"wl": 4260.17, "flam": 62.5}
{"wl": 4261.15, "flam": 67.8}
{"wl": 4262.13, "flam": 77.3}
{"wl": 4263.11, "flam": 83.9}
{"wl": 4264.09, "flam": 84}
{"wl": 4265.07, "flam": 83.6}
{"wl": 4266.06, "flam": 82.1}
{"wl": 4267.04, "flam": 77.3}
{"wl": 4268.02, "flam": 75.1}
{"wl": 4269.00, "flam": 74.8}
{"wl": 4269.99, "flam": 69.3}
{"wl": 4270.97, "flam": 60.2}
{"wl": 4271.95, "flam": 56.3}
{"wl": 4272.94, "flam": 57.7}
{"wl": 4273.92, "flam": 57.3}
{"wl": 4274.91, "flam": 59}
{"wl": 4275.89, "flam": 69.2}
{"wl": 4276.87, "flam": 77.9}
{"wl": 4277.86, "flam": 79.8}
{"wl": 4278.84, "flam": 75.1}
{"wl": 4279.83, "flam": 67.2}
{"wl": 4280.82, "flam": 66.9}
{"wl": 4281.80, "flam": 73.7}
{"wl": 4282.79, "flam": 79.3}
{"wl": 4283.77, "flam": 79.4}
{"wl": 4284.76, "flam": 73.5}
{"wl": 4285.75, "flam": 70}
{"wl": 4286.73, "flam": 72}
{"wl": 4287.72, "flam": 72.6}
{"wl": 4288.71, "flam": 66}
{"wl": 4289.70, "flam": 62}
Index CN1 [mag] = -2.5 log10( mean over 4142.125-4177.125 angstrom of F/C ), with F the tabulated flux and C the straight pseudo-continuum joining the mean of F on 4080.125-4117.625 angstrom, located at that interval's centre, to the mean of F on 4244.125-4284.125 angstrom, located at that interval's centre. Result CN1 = 0.12 mag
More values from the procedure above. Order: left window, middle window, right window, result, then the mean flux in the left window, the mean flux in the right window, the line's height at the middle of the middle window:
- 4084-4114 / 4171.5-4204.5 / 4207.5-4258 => 0.10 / 77.4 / 72.7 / 74.3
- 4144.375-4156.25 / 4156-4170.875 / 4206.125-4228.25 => -0.07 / 65.2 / 71.7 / 66.4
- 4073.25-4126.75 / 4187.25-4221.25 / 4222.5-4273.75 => 0.01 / 75.8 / 71.4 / 72.7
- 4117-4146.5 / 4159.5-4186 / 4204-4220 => 0.07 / 72.5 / 76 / 74.3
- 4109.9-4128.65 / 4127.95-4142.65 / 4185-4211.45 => 0.09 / 78.8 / 71.6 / 77.4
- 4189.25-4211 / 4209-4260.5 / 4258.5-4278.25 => -0.01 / 71.8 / 71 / 71.4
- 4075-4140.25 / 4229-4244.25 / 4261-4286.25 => -0.04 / 75.4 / 72.3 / 73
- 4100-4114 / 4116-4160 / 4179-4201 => 0.00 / 71.9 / 68.1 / 70.5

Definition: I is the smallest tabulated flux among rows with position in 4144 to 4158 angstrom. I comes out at 55.2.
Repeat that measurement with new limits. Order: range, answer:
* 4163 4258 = 41.6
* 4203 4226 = 43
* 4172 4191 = 62.5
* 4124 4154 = 55.7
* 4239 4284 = 56.3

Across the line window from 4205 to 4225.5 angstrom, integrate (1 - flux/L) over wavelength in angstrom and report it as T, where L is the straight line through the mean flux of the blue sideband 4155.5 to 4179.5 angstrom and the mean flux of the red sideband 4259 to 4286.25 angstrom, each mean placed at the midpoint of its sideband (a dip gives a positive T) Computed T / -1.5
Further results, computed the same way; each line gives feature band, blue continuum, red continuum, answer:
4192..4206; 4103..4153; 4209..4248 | 1.2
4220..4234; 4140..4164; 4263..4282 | -0.2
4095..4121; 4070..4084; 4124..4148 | -2.2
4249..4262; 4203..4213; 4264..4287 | 0.7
